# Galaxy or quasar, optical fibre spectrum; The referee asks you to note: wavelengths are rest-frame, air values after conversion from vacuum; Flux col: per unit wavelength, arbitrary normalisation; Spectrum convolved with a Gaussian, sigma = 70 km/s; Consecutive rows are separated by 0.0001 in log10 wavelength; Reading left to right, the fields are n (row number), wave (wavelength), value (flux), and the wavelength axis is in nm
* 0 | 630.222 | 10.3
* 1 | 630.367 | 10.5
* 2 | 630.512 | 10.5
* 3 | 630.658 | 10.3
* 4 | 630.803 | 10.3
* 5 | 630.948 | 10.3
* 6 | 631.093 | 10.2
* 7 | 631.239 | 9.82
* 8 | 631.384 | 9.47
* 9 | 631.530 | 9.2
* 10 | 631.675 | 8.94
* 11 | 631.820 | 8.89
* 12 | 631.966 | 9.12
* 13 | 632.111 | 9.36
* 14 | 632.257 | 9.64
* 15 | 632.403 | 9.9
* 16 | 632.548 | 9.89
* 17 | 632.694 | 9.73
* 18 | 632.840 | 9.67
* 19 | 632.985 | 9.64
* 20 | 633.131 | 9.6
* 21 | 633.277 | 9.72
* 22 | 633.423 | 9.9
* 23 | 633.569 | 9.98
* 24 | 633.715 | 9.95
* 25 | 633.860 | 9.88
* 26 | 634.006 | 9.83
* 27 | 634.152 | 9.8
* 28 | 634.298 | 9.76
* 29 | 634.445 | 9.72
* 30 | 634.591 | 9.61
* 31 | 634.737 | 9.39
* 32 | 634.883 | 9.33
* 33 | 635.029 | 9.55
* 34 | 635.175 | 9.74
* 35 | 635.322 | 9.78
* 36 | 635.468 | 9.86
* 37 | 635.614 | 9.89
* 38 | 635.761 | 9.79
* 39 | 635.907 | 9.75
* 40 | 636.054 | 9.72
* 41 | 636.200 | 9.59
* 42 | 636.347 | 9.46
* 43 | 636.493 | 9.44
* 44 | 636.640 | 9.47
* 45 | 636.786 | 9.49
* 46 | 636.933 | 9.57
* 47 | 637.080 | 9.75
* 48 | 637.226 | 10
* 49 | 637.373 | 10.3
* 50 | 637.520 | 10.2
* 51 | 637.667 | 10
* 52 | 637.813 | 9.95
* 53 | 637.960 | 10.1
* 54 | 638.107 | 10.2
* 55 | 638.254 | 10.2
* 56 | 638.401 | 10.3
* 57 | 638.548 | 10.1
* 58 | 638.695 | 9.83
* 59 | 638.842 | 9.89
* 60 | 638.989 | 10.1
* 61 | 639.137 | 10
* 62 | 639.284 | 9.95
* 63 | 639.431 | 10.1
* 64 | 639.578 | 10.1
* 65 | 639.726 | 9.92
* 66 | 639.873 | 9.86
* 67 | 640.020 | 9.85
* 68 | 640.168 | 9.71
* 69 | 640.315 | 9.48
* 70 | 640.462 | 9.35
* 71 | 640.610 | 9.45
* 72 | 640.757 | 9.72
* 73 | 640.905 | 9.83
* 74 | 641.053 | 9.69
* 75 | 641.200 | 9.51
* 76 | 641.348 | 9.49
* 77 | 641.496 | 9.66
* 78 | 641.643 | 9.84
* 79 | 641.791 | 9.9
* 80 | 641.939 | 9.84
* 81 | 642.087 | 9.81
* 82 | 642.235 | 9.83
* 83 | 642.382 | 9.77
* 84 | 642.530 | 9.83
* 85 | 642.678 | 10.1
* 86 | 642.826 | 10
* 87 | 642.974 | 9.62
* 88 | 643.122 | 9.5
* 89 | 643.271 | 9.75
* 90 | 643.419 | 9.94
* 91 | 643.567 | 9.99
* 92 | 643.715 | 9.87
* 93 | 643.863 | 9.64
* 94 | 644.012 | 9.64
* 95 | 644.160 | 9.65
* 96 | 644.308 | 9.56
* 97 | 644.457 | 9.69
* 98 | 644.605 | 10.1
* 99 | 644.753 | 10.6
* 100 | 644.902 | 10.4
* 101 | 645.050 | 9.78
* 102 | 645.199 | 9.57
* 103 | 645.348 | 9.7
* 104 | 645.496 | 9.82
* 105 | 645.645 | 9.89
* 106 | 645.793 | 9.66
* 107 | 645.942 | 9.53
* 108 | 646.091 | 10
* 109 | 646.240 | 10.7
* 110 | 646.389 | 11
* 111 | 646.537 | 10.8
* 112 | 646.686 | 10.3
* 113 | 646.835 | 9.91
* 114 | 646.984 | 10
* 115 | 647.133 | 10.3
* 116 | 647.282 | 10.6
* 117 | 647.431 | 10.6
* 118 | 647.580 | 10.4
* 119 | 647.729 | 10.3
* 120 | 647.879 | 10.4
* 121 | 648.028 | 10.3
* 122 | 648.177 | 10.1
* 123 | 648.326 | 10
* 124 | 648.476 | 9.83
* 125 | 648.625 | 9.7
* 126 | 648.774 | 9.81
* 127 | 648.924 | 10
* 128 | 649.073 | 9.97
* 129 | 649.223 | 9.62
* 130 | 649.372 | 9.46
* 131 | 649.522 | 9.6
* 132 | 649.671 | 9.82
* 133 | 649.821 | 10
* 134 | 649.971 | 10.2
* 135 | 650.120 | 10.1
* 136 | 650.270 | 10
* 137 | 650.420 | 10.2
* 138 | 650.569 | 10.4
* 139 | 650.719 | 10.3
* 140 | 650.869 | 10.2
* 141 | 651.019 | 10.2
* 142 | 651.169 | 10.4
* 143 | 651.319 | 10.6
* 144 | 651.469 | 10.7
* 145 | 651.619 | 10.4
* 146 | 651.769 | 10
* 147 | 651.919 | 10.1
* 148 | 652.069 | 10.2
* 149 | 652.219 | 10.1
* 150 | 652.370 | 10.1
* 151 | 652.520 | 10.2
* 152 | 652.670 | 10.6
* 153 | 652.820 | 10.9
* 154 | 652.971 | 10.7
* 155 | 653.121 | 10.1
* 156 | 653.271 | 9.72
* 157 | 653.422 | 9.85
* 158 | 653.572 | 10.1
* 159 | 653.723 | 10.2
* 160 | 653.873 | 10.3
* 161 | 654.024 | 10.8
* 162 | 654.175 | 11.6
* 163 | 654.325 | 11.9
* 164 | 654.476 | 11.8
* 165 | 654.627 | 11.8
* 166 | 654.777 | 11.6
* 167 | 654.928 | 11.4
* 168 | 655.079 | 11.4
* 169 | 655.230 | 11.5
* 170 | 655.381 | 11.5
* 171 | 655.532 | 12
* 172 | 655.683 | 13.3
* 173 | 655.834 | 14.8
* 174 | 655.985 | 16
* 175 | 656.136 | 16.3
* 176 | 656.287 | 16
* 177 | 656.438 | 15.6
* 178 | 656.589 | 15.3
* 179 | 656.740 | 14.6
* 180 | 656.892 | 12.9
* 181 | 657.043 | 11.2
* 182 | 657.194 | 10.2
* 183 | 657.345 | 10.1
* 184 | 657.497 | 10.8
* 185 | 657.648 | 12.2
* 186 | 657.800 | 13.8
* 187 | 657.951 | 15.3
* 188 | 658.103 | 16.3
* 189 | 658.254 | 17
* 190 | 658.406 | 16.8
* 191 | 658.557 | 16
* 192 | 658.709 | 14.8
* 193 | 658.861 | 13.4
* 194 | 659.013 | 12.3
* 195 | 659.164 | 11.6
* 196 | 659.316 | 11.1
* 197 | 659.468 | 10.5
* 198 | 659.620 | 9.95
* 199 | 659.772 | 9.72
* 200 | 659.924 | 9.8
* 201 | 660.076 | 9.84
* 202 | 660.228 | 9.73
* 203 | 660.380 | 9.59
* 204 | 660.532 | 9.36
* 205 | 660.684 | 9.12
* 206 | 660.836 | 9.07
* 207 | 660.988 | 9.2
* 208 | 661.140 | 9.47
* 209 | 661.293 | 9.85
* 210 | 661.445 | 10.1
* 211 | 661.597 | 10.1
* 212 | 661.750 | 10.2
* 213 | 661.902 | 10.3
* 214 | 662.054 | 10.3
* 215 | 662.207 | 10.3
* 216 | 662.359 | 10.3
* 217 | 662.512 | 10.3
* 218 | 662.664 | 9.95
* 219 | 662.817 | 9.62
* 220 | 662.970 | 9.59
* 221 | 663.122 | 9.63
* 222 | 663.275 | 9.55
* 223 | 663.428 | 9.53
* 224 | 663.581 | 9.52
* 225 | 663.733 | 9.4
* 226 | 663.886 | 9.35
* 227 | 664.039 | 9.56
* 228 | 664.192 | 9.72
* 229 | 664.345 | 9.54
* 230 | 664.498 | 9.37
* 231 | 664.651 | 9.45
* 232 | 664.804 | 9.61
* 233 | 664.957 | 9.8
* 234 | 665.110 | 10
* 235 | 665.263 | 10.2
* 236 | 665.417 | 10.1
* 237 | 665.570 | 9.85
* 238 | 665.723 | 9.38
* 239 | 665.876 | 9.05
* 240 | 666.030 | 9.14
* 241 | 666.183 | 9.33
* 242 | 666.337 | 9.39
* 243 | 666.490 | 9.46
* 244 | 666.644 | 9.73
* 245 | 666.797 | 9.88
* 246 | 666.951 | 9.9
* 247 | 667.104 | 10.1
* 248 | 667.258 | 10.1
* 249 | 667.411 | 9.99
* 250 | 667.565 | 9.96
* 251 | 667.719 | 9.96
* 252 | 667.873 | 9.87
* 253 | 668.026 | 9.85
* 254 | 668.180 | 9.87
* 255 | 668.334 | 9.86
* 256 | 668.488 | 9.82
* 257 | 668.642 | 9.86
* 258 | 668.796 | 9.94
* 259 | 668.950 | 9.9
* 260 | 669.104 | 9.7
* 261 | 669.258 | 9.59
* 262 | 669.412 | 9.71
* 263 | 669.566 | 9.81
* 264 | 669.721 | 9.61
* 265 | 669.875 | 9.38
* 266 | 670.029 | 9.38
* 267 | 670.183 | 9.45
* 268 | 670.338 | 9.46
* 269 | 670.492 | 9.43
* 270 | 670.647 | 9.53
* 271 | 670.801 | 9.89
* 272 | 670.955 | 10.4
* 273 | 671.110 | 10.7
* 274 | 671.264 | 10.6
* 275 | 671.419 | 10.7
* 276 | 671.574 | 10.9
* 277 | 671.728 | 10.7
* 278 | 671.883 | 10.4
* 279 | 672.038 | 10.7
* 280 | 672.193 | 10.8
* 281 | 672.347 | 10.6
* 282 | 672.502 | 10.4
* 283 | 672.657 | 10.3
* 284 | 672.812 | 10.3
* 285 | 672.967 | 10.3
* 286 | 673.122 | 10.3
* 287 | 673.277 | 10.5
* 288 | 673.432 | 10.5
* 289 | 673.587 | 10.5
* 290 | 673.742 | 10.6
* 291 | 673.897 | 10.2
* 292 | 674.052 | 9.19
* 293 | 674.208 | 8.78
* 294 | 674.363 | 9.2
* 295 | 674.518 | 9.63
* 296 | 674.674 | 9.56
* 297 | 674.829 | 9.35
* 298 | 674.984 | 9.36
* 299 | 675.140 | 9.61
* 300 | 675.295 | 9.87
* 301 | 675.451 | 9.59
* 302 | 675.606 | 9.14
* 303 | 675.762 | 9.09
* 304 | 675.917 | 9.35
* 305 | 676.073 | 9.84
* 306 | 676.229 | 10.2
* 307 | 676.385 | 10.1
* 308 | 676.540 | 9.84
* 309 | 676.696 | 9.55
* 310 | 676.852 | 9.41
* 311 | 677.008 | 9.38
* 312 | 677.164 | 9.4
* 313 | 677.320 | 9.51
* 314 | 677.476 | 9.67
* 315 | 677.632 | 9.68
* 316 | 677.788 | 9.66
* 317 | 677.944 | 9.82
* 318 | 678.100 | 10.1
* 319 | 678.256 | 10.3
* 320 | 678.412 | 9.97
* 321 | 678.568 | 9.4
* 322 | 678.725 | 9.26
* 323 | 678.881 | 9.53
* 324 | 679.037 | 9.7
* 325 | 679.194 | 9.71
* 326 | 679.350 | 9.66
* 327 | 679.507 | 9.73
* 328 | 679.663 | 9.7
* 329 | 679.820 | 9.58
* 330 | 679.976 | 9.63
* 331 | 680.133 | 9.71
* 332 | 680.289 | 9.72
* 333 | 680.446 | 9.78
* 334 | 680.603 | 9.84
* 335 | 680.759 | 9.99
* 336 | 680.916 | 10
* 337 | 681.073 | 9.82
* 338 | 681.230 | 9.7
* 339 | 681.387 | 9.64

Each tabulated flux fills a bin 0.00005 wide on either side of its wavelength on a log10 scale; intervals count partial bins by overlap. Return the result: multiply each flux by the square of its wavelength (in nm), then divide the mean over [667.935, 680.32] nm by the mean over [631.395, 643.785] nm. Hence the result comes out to 1.13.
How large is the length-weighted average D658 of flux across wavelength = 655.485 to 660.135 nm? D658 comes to 13.2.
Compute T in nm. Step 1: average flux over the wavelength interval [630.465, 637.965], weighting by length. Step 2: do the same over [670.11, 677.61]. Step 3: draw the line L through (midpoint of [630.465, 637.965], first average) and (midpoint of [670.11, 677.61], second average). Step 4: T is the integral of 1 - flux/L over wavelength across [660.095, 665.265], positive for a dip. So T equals 0.08 nm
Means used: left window 9.74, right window 9.93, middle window 9.72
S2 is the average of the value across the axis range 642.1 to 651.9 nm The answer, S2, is 10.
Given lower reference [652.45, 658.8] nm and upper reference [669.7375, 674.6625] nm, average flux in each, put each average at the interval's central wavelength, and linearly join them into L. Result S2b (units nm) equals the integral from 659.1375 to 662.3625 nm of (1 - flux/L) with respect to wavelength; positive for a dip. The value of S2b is 0.52 nm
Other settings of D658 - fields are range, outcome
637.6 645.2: 9.86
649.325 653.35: 10.2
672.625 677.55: 9.75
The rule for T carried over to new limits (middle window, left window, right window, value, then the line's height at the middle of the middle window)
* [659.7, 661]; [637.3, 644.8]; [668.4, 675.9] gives 0.053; 9.91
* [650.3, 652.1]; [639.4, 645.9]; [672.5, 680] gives -0.096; 9.78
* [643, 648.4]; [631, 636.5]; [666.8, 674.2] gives -0.148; 9.78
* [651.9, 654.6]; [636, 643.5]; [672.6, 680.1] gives -0.208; 9.79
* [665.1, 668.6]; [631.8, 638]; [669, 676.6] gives 0.048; 9.91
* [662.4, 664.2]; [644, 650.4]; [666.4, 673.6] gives 0.071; 10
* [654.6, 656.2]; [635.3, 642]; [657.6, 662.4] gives -0.252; 11.1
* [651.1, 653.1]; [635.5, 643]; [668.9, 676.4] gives -0.102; 9.87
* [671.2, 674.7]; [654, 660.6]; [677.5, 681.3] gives 0.109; 10.6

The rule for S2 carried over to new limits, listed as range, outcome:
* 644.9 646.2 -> 9.81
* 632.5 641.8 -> 9.79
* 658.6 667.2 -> 10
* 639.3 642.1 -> 9.75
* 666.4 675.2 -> 9.97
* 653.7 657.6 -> 12.5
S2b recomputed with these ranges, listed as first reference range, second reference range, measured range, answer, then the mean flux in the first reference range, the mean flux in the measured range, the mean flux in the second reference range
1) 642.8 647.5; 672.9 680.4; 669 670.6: 0.04 nm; 10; 9.55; 9.72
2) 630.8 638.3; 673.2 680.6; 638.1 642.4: -0.05 nm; 9.73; 9.84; 9.69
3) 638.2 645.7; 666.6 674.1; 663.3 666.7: 0.16 nm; 9.84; 9.56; 10.1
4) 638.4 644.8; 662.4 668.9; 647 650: -0.08 nm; 9.82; 10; 9.72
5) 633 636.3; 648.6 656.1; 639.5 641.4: 0.07 nm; 9.73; 9.69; 10.8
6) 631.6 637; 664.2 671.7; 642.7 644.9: -0.04 nm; 9.63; 9.85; 9.81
